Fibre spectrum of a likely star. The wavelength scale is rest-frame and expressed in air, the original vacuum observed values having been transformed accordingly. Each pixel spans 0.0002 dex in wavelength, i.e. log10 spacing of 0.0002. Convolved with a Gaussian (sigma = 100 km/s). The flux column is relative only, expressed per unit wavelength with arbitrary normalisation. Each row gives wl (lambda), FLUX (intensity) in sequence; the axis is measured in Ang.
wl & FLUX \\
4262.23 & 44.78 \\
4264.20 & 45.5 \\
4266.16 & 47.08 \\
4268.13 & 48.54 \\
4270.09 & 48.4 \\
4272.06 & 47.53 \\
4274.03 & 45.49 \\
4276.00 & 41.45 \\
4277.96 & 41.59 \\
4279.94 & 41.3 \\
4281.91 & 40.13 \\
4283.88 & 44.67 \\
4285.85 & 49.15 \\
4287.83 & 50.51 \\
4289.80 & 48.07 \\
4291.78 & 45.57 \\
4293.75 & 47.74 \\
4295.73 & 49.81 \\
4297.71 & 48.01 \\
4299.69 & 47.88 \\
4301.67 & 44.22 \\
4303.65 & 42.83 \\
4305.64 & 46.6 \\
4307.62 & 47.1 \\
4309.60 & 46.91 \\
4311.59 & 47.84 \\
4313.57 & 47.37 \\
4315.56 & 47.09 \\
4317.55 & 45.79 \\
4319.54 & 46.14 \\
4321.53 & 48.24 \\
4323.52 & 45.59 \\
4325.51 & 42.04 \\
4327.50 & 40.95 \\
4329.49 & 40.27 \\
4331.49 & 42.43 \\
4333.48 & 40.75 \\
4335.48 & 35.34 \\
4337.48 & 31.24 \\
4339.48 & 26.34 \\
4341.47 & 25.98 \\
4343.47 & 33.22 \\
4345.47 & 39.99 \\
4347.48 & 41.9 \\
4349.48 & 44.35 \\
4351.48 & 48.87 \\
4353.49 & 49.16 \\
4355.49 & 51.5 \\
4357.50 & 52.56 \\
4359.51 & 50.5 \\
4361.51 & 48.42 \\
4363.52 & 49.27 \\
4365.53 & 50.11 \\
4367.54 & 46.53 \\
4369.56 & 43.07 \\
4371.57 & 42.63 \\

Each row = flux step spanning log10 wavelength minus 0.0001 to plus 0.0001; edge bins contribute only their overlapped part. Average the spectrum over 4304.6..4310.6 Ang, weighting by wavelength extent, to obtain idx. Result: 46.8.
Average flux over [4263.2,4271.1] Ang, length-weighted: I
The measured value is 47.4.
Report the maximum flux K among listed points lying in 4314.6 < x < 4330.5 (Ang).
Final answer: 48.24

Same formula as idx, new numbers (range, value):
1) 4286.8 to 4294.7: 48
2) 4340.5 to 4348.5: 35.3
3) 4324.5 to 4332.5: 41.5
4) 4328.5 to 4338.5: 37.9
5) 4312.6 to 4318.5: 46.7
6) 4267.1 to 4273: 48.1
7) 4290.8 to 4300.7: 47.8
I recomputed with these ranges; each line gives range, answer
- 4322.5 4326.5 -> 43.9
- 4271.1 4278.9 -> 44.1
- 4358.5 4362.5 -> 49.5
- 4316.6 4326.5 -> 45.6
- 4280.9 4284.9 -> 42.5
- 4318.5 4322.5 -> 47.1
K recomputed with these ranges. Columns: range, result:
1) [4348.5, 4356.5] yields 51.5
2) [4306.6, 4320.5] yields 47.84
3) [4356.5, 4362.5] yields 52.56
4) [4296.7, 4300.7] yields 48.01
